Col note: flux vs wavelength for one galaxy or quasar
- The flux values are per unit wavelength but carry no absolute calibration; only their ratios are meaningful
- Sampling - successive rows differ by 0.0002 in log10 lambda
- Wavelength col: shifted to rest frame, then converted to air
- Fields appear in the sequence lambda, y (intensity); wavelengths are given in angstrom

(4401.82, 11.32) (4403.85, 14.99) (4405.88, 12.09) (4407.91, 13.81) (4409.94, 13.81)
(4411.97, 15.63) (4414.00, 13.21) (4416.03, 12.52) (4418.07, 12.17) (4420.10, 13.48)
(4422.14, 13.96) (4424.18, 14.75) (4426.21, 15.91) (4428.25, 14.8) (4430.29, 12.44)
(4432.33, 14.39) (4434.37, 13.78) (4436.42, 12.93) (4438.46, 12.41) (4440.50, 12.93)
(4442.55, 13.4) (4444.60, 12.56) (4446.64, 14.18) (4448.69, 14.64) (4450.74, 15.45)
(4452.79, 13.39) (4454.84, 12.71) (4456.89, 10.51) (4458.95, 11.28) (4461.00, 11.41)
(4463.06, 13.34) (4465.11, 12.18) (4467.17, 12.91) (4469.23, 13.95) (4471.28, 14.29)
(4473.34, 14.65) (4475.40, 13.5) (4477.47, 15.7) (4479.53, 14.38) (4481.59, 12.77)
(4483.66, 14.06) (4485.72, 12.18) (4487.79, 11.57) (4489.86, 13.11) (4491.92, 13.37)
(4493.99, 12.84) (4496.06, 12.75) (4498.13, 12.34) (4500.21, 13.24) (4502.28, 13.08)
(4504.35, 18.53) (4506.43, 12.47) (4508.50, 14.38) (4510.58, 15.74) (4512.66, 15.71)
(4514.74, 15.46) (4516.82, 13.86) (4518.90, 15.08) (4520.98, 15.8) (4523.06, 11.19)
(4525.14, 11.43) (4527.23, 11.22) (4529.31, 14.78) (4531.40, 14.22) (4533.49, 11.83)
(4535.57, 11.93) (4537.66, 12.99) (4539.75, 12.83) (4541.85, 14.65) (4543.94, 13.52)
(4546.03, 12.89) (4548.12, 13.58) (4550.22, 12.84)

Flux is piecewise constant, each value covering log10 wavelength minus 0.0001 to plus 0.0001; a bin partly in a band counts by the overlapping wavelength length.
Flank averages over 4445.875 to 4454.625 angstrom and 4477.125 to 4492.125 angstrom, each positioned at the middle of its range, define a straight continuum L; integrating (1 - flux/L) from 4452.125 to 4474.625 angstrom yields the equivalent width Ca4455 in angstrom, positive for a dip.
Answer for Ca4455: 1.8 angstrom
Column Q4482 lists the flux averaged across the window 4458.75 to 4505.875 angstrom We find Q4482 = 13.4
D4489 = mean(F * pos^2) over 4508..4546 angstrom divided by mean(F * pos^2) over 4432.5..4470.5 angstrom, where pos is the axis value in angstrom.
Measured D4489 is 1.08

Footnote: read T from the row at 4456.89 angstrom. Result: 10.51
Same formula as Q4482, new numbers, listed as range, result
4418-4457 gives 13.6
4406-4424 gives 13.6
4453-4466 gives 12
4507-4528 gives 14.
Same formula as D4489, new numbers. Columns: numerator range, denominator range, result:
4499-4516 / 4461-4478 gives 1.10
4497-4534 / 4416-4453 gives 1.05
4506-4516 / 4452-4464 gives 1.26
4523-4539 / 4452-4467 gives 1.07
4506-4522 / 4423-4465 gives 1.15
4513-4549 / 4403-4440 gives 1.03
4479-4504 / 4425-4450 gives 0.98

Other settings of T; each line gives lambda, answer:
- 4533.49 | 11.83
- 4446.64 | 14.18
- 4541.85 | 14.65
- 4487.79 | 11.57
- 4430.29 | 12.44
